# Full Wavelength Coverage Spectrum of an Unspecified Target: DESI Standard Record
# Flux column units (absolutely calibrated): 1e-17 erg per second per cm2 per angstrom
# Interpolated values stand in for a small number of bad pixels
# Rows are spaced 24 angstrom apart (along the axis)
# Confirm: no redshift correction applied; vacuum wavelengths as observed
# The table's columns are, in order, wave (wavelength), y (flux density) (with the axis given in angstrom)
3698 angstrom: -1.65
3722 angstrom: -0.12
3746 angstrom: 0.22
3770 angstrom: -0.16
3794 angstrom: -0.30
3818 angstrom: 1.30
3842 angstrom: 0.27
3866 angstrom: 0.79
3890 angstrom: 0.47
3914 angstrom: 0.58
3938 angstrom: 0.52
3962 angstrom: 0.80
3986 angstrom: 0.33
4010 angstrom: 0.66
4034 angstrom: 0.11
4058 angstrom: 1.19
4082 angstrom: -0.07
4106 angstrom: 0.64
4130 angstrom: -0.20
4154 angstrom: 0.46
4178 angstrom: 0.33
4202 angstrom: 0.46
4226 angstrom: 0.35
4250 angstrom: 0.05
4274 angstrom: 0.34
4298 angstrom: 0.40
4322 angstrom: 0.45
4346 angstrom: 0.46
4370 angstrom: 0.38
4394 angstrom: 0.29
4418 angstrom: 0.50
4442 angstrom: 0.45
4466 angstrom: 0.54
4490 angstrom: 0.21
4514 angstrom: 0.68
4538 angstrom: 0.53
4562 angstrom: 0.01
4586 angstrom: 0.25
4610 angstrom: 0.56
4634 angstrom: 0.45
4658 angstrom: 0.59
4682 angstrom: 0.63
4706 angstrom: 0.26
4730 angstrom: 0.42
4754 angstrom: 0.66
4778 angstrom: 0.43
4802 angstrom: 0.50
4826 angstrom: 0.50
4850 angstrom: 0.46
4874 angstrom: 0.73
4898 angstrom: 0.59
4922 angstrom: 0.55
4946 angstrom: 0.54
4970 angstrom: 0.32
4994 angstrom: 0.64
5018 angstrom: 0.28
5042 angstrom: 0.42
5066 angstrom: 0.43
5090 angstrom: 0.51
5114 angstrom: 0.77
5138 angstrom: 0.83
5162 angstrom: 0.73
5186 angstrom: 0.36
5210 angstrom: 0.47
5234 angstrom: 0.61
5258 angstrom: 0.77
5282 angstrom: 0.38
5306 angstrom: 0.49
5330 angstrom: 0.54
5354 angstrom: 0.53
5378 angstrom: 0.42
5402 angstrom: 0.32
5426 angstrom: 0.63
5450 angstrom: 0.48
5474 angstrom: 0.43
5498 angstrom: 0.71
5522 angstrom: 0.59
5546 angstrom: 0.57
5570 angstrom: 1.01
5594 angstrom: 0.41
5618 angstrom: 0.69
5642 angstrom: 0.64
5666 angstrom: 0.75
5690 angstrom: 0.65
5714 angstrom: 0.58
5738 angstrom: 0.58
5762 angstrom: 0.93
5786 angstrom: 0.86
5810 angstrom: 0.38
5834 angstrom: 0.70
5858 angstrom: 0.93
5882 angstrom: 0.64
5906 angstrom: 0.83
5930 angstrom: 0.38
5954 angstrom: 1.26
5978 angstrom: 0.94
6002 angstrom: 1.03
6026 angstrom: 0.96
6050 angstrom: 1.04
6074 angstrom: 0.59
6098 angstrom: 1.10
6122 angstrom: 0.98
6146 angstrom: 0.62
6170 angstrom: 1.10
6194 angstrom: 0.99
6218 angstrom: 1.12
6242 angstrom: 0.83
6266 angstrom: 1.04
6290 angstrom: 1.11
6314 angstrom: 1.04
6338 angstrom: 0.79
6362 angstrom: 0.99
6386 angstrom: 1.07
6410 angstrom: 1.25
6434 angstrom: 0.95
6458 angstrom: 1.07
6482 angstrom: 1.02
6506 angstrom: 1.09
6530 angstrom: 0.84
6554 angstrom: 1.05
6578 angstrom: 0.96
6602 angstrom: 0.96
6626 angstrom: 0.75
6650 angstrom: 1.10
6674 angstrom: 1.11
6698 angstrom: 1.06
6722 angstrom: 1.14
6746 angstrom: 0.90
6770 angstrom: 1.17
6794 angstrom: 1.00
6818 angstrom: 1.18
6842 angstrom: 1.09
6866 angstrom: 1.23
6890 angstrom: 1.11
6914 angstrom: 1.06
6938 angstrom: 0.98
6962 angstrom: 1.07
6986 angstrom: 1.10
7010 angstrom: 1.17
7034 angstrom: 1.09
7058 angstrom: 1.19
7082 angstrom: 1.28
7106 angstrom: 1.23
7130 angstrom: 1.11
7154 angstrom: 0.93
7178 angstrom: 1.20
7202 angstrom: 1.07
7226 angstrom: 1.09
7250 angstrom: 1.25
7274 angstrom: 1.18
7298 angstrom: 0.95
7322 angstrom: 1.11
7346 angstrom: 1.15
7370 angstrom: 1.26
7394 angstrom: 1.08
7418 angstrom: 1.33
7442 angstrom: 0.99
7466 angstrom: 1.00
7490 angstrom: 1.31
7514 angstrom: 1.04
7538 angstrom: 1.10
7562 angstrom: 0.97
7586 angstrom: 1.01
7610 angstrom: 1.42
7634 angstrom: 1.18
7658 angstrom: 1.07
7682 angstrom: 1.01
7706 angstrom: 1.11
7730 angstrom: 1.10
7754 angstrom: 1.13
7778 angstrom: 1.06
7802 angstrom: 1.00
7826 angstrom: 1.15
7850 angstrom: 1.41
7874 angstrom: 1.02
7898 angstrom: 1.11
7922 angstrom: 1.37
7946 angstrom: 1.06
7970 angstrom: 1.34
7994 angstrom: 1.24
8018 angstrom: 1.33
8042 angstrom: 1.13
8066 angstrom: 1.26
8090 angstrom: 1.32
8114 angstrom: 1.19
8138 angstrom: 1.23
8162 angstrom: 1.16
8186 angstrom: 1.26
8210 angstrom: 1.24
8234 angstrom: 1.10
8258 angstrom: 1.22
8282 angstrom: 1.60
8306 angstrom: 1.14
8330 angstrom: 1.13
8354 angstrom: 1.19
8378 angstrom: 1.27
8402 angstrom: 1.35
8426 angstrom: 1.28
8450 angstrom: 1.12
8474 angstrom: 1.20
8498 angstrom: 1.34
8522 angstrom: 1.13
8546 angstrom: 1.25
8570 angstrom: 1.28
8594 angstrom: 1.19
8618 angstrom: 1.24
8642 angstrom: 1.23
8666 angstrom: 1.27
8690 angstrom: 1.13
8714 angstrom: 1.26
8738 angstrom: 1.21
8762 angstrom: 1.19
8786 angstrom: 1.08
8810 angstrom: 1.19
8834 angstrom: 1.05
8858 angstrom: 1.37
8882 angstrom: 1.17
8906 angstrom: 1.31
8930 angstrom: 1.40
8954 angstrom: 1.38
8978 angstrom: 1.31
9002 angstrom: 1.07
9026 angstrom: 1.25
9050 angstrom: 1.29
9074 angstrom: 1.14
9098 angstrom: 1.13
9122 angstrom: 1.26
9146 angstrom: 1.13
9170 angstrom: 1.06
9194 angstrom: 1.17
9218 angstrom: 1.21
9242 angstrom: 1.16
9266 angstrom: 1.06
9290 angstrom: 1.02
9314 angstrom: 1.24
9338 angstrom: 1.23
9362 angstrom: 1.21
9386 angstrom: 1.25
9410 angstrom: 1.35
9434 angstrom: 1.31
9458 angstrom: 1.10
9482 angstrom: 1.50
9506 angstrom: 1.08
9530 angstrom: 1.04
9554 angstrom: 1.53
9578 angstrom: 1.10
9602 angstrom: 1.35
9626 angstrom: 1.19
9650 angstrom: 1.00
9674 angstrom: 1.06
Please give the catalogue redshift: 0.49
